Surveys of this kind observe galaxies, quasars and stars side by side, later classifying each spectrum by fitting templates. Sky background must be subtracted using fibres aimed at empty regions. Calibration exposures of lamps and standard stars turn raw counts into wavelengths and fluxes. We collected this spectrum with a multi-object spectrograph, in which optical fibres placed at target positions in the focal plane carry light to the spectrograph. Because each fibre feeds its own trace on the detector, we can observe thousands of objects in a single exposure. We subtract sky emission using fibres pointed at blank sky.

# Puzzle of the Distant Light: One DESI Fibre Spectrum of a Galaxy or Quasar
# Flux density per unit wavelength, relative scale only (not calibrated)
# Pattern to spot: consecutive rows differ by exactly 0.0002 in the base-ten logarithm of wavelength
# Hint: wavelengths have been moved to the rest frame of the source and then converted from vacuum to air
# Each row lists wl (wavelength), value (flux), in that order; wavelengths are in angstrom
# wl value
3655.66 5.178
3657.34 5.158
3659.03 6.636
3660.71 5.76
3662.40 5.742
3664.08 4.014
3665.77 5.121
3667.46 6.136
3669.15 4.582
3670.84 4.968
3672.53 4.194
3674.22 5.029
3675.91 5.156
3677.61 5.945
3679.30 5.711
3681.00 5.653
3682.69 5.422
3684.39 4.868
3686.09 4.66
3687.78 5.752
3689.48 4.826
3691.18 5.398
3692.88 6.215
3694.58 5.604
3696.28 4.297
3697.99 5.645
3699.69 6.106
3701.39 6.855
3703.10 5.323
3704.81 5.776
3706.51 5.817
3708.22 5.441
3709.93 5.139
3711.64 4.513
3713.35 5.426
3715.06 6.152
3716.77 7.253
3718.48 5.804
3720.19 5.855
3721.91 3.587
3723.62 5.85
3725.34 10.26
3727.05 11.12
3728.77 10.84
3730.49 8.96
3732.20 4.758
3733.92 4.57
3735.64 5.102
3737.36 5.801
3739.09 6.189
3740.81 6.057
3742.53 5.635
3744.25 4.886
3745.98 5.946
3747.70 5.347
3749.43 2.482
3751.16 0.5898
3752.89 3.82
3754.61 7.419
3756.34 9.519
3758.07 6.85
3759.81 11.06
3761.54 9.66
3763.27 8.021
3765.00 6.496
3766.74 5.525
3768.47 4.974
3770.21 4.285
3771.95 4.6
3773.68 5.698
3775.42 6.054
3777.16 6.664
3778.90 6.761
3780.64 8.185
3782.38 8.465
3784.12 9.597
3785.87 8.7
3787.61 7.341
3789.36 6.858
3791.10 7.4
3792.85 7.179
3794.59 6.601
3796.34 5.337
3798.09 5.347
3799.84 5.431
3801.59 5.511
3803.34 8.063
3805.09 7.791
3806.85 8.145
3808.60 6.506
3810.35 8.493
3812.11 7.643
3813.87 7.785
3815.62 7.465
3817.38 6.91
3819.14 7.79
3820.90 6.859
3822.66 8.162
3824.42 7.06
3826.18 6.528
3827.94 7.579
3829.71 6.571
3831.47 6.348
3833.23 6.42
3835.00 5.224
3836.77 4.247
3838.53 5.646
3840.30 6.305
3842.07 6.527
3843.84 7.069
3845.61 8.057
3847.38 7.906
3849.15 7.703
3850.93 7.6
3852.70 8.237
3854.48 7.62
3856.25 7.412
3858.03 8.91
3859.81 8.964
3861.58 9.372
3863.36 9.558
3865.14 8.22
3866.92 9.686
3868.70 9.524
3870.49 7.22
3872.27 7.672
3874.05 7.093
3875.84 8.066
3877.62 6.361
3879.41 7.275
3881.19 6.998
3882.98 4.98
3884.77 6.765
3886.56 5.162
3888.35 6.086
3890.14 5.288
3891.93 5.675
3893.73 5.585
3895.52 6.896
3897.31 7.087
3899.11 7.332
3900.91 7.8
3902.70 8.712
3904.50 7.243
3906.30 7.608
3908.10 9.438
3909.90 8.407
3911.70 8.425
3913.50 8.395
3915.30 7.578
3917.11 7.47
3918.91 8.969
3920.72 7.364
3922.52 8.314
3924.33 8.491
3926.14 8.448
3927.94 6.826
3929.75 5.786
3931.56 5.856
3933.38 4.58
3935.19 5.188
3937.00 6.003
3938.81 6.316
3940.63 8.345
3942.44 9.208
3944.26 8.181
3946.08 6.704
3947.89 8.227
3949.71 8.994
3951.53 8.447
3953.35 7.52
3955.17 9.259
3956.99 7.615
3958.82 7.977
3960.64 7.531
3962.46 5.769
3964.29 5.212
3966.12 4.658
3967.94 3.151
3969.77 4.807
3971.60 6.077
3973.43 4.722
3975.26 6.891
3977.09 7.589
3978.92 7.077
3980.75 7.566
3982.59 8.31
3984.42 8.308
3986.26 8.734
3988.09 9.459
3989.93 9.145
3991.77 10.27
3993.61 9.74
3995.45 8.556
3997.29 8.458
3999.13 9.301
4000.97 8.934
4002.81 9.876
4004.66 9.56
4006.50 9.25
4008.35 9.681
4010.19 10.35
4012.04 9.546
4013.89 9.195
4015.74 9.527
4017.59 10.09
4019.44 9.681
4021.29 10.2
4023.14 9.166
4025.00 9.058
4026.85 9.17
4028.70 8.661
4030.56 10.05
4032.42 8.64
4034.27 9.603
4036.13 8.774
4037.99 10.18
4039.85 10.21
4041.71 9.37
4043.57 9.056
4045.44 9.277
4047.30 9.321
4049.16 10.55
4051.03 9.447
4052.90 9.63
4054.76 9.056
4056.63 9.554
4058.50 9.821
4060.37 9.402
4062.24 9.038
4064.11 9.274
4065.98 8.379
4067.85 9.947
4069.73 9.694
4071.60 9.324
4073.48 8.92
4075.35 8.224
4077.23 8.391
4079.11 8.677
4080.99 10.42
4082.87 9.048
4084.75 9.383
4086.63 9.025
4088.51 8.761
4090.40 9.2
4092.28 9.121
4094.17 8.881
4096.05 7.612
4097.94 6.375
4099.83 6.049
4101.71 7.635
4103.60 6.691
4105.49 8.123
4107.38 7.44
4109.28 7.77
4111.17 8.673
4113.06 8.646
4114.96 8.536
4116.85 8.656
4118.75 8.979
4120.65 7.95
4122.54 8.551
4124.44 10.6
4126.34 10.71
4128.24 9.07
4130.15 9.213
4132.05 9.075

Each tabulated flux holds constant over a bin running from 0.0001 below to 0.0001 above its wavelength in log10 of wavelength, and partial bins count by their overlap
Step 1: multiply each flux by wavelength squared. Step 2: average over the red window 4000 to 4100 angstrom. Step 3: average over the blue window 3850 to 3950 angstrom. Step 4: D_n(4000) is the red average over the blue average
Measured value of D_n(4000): 1.33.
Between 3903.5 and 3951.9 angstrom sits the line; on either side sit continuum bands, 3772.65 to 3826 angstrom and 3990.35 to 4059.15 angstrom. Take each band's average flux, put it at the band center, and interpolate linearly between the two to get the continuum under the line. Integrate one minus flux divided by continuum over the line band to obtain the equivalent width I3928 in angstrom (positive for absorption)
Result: 5.16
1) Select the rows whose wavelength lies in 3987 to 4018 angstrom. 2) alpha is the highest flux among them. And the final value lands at 10.35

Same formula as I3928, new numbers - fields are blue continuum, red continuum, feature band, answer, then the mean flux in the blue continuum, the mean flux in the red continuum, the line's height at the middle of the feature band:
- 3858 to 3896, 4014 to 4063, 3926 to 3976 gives 9.6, 7.3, 9.48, 8.3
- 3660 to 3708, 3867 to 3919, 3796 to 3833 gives -2.6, 5.38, 7.29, 6.57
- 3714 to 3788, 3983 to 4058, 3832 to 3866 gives 0.9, 6.57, 9.41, 7.6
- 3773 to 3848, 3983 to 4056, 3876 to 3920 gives 4.6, 6.98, 9.41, 8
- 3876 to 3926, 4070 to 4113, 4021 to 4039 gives -2.9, 7.28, 8.38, 8.02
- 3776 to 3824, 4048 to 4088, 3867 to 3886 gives 1.4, 7.29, 9.29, 7.86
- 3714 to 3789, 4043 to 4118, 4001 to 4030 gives -4.1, 6.58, 8.77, 8.34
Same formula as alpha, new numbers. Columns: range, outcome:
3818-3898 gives 9.686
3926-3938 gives 8.448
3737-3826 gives 11.06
